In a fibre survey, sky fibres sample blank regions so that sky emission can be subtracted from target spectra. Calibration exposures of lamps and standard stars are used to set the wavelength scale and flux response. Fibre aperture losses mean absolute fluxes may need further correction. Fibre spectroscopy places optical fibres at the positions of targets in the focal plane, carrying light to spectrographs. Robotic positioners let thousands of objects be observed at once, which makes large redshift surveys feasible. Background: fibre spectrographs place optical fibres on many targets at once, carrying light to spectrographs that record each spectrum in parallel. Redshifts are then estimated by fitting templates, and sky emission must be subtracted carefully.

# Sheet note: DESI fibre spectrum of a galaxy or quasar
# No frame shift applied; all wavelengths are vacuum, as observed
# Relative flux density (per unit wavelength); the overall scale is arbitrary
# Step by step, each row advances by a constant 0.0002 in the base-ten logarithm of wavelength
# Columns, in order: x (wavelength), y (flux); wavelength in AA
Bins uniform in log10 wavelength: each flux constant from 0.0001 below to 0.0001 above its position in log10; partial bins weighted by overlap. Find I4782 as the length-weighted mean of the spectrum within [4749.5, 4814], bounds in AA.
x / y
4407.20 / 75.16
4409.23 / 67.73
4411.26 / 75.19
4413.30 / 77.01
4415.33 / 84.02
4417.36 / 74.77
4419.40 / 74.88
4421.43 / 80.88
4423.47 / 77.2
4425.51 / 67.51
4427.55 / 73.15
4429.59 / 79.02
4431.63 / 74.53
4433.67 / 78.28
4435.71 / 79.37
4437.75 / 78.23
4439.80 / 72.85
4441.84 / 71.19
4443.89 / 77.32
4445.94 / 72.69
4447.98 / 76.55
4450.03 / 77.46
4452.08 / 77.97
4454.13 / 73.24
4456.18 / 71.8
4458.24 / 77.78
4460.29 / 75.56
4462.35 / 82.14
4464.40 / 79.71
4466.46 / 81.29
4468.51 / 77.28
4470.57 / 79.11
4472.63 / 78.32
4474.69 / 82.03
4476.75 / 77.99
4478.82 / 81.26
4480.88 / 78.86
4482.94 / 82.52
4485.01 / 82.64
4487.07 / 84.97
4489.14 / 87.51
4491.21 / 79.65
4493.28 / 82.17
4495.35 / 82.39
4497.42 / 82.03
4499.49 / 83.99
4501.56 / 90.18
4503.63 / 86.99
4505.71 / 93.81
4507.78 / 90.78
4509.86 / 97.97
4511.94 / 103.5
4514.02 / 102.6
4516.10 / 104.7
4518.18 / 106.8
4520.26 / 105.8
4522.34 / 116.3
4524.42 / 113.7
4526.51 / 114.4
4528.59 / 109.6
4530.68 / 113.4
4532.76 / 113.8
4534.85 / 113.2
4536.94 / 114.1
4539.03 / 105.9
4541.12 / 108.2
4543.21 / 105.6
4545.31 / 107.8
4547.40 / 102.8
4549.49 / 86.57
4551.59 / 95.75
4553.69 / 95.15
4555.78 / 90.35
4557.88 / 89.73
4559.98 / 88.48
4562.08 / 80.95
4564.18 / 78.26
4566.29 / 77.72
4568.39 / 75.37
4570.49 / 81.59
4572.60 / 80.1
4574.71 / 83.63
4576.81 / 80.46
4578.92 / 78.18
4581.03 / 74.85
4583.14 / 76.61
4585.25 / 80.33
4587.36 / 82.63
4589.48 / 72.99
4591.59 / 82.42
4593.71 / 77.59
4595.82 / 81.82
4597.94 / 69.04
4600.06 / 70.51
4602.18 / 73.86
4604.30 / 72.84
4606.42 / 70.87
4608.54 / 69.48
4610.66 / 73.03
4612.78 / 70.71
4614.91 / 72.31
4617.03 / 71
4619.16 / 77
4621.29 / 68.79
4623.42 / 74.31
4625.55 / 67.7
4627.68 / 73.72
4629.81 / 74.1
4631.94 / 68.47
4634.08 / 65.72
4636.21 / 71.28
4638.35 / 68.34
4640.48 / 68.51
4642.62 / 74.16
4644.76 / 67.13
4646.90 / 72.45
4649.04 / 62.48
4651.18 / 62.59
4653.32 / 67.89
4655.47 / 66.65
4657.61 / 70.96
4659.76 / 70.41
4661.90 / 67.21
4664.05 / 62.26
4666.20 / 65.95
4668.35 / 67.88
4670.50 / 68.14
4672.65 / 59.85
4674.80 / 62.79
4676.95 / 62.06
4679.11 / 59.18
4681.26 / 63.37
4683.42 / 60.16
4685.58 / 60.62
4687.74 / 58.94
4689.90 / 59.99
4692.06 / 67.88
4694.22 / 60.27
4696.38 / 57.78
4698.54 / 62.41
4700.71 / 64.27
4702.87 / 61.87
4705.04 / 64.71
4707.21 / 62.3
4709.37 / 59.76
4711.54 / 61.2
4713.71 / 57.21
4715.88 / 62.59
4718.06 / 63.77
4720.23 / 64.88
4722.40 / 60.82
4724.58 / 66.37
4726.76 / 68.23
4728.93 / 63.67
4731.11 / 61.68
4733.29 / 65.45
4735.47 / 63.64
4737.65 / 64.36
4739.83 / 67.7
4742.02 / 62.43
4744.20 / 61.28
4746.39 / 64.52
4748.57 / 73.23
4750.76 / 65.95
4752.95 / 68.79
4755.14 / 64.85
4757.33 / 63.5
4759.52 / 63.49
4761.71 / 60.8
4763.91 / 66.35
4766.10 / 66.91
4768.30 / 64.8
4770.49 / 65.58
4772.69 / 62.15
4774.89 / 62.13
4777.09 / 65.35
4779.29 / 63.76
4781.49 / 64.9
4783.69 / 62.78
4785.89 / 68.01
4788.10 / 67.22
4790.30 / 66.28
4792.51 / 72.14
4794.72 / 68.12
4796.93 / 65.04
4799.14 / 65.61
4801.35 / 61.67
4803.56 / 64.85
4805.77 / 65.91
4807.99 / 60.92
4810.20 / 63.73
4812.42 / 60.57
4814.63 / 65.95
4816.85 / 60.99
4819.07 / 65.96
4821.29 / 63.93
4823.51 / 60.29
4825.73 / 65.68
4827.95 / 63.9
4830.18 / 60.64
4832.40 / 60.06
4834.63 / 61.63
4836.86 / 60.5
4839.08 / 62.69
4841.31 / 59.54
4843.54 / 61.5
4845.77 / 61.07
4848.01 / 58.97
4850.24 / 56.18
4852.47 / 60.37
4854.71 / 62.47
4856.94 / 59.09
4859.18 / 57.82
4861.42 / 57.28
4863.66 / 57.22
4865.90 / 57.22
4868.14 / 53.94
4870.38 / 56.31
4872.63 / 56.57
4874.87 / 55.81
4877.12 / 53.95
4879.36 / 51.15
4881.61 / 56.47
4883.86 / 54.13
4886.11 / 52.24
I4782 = 64.9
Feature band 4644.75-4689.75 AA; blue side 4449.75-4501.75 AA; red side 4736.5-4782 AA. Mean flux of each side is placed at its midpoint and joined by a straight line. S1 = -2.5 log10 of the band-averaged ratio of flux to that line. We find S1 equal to 0.087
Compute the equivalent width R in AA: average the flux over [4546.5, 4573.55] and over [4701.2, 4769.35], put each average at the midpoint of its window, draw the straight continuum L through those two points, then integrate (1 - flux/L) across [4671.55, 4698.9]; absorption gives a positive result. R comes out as 3.6 AA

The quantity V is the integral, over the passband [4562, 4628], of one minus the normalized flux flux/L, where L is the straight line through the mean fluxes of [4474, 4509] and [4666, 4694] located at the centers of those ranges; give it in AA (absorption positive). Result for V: -2.90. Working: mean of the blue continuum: 84.2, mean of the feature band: 75.6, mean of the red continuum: 62.7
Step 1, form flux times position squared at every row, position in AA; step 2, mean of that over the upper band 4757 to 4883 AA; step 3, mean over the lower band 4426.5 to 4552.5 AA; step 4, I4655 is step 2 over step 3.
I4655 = 0.8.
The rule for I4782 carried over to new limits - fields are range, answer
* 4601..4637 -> 71.5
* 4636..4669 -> 67.8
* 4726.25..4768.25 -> 65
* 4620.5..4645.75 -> 70.2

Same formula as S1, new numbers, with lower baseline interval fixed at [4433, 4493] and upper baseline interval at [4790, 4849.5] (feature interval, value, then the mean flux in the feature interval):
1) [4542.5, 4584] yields -0.16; 86.4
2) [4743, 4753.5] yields -0.01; 66.6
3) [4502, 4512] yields -0.22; 93.5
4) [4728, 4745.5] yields 0.05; 63.8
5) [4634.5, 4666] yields 0.04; 67.9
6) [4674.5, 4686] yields 0.13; 61.3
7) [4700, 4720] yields 0.10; 62.1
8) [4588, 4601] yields -0.05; 76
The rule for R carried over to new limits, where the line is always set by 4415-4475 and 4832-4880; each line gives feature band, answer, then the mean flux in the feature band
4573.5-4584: -1.2 AA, 78.8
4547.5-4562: -3.9 AA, 91.1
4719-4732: 0.0 AA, 64.3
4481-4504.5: -2.9 AA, 83.9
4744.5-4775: -1.3 AA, 65.2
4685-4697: 0.8 AA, 61.1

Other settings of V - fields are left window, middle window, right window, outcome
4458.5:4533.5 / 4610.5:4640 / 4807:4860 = 3.2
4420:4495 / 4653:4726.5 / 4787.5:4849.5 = 5.7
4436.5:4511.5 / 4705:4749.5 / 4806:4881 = 1.8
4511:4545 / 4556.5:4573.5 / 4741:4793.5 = 3.5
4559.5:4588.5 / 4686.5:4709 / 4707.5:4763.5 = 1.9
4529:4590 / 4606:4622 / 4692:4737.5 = 1.9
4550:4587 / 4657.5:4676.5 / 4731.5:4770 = 1.9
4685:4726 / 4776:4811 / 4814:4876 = -2.7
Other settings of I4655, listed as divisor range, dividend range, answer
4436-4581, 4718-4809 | 0.82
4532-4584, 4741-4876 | 0.76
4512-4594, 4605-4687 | 0.75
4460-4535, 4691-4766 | 0.77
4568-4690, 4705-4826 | 0.97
